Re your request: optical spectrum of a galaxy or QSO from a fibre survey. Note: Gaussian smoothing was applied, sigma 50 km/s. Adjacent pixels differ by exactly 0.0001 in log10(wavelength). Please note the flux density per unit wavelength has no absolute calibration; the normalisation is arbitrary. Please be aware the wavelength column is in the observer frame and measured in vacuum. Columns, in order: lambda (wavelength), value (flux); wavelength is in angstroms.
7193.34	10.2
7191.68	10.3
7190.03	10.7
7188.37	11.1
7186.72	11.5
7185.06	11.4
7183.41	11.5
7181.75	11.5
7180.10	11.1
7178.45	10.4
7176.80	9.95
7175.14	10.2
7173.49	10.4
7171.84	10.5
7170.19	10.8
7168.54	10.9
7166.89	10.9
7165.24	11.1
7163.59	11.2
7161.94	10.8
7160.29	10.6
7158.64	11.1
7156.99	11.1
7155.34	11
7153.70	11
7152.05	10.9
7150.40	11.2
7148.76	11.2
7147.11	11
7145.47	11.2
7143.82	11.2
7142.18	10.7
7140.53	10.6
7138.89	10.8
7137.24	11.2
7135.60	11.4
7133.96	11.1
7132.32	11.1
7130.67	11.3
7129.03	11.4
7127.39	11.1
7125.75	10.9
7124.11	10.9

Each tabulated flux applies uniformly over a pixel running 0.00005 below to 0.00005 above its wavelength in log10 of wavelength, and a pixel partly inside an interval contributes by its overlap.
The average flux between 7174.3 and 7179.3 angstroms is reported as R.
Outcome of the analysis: 10.2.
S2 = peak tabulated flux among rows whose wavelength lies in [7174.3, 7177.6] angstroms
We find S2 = 10.2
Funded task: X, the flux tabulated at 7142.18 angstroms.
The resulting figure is 10.7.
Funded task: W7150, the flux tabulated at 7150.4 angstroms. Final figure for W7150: 11.2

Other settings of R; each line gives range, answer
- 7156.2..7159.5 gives 11.1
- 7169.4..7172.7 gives 10.7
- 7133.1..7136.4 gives 11.3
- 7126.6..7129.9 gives 11.3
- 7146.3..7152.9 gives 11.1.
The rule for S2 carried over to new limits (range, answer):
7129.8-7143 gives 11.4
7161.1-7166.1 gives 11.2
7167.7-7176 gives 10.9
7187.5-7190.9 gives 11.1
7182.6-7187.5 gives 11.5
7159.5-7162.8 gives 10.8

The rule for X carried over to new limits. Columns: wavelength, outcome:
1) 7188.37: 11.1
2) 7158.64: 11.1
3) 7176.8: 9.95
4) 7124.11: 10.9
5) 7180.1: 11.1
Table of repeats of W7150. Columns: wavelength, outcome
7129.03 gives 11.4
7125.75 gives 10.9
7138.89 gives 10.8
